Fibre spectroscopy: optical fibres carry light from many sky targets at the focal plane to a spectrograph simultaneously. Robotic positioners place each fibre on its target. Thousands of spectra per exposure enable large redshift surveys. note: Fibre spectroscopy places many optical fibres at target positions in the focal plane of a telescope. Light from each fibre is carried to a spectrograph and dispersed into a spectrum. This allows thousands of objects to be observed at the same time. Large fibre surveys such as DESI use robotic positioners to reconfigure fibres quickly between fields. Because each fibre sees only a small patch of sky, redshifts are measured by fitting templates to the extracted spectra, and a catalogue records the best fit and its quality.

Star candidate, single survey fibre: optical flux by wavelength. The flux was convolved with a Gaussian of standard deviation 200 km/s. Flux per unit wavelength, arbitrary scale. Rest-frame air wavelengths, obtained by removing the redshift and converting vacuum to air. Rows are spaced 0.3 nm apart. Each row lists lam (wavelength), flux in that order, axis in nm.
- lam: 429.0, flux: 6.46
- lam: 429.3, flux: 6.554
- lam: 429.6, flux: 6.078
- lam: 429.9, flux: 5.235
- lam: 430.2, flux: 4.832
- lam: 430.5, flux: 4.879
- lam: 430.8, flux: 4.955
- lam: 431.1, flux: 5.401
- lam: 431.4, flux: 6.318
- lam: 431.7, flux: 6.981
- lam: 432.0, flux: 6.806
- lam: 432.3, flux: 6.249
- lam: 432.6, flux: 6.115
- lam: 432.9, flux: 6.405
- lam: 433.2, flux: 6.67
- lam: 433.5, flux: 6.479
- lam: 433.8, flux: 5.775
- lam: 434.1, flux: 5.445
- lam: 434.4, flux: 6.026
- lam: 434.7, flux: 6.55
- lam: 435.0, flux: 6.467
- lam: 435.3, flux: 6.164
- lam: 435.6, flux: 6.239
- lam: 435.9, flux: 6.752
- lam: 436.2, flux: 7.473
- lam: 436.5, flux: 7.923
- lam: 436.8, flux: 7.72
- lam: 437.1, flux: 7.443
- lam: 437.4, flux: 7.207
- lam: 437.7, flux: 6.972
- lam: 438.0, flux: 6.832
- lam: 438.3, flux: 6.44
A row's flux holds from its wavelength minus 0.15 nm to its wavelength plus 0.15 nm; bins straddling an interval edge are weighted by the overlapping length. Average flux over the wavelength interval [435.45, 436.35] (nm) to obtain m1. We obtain 6.82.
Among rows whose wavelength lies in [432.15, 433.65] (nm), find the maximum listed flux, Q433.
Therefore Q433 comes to 6.67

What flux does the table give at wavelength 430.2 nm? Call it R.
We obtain 4.832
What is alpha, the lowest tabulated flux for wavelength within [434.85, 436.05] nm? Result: 6.164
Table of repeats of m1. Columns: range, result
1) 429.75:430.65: 4.98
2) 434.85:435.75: 6.29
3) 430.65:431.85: 5.91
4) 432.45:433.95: 6.29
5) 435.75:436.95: 7.47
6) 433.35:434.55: 5.93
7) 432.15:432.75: 6.18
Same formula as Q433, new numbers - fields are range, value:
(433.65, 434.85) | 6.55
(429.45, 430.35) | 6.078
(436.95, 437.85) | 7.443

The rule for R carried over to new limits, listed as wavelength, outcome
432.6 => 6.115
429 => 6.46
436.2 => 7.473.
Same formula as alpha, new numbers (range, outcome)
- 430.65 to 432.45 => 4.955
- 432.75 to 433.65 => 6.405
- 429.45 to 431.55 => 4.832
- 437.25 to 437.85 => 6.972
